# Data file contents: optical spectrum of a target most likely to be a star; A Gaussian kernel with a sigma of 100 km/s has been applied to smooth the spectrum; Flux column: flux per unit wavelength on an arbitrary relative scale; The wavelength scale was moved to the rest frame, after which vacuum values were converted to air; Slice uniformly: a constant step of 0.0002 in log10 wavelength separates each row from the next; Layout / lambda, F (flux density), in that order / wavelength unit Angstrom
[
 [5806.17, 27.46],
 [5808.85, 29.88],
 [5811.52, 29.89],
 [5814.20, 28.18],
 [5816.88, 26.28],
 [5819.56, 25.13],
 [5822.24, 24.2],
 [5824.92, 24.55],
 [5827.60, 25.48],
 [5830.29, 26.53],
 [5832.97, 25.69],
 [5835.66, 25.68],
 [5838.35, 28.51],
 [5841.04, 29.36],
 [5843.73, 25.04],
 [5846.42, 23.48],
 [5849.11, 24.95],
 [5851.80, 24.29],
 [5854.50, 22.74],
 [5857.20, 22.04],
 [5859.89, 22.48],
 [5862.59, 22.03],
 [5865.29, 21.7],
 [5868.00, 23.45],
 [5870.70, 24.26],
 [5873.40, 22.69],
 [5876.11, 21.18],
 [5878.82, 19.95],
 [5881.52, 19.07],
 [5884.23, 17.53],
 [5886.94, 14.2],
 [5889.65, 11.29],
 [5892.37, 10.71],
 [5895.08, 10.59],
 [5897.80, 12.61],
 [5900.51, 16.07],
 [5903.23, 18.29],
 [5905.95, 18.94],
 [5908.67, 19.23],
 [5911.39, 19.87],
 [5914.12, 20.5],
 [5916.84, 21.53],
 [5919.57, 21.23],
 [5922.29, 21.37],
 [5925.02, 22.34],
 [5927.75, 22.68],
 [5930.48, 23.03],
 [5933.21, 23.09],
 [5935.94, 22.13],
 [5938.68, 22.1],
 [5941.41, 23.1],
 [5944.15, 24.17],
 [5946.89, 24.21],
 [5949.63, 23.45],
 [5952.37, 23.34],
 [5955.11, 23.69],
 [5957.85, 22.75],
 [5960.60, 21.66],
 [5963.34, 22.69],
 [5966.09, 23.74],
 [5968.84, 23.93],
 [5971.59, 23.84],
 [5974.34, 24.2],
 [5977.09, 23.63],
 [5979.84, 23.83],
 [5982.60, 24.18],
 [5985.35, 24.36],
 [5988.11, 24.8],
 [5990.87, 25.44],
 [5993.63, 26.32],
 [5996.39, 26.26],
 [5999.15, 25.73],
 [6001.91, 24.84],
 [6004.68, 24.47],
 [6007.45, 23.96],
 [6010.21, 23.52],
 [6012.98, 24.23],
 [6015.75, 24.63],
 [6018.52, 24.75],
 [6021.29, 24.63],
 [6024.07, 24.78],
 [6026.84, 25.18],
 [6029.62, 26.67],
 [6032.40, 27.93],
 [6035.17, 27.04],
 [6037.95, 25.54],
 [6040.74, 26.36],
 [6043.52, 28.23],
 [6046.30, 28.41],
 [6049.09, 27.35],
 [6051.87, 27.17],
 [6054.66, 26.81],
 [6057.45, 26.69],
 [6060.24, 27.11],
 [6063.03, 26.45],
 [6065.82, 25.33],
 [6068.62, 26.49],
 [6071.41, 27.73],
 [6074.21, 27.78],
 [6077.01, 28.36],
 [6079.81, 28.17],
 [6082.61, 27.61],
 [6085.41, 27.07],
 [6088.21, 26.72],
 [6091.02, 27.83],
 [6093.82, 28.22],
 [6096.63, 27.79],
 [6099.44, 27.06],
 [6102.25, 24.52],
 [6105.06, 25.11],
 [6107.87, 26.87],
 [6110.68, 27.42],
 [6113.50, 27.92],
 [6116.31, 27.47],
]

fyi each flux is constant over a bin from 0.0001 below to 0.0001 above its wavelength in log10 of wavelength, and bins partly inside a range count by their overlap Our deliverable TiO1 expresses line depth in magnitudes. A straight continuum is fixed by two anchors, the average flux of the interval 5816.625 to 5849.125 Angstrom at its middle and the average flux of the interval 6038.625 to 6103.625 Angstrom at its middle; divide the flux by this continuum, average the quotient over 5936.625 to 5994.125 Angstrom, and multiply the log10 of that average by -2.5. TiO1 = 0.12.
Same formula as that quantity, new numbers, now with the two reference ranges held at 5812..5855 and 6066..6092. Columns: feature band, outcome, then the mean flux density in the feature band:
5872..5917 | 0.456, 17.2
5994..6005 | 0.057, 25.5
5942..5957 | 0.123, 23.7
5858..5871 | 0.149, 22.6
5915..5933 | 0.194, 22.1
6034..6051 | 0.001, 27.2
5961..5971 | 0.146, 23.3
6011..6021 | 0.106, 24.5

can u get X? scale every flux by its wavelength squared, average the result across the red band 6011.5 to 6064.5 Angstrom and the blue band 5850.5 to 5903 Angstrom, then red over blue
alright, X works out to 1.47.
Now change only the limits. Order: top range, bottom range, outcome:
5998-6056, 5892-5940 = 1.38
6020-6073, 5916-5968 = 1.21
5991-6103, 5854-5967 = 1.34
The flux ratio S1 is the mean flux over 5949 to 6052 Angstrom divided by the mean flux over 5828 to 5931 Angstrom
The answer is 1.19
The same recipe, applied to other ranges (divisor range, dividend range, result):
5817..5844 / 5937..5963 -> 0.89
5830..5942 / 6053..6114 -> 1.28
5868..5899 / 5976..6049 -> 1.49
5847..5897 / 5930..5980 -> 1.18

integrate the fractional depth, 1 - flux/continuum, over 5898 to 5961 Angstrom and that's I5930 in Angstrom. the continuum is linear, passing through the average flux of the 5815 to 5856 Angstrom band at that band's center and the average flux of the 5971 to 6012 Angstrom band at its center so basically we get 8.7 Angstrom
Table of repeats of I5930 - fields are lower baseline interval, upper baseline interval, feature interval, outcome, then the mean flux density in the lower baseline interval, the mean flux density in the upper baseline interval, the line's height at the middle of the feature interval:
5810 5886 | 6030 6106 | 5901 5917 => 3.56 Angstrom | 24.1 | 27.1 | 24.9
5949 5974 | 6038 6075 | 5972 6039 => -0.08 Angstrom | 23.3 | 27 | 25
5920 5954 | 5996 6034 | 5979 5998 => -0.56 Angstrom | 22.9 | 25.1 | 24.3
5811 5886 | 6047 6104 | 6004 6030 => 1.69 Angstrom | 24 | 27.1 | 26.3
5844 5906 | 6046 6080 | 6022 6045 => -0.43 Angstrom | 19.4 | 27.1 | 25.9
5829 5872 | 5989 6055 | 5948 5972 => 2.02 Angstrom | 24.5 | 25.8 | 25.3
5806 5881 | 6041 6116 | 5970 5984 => 1.18 Angstrom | 24.8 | 27.2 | 26.1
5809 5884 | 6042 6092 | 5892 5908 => 6.45 Angstrom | 24.4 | 27.3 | 25.1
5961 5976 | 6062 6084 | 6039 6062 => -0.68 Angstrom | 23.6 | 27.2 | 26.5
